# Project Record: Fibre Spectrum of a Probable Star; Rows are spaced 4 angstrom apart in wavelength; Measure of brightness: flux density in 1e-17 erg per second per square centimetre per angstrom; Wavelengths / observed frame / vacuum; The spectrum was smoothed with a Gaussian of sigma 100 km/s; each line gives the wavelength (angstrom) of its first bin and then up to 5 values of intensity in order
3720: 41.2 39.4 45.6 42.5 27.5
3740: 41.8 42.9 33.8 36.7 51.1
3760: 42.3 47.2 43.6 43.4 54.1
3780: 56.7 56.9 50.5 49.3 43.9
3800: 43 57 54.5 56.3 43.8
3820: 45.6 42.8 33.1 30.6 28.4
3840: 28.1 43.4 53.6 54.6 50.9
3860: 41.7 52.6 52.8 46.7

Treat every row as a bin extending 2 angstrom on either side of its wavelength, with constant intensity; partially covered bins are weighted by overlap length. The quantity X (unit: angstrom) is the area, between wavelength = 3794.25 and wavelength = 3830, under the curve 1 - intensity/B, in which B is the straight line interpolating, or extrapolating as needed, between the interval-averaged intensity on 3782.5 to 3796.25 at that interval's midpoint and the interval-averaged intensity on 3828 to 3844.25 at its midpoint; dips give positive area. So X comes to -4.7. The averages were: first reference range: 50.7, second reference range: 31.5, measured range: 46.7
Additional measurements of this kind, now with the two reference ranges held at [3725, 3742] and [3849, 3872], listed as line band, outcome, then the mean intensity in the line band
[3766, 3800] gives -4.51 angstrom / 49.4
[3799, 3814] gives -2.52 angstrom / 53.3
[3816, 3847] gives 6.94 angstrom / 37.1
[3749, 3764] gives -0.68 angstrom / 43.2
